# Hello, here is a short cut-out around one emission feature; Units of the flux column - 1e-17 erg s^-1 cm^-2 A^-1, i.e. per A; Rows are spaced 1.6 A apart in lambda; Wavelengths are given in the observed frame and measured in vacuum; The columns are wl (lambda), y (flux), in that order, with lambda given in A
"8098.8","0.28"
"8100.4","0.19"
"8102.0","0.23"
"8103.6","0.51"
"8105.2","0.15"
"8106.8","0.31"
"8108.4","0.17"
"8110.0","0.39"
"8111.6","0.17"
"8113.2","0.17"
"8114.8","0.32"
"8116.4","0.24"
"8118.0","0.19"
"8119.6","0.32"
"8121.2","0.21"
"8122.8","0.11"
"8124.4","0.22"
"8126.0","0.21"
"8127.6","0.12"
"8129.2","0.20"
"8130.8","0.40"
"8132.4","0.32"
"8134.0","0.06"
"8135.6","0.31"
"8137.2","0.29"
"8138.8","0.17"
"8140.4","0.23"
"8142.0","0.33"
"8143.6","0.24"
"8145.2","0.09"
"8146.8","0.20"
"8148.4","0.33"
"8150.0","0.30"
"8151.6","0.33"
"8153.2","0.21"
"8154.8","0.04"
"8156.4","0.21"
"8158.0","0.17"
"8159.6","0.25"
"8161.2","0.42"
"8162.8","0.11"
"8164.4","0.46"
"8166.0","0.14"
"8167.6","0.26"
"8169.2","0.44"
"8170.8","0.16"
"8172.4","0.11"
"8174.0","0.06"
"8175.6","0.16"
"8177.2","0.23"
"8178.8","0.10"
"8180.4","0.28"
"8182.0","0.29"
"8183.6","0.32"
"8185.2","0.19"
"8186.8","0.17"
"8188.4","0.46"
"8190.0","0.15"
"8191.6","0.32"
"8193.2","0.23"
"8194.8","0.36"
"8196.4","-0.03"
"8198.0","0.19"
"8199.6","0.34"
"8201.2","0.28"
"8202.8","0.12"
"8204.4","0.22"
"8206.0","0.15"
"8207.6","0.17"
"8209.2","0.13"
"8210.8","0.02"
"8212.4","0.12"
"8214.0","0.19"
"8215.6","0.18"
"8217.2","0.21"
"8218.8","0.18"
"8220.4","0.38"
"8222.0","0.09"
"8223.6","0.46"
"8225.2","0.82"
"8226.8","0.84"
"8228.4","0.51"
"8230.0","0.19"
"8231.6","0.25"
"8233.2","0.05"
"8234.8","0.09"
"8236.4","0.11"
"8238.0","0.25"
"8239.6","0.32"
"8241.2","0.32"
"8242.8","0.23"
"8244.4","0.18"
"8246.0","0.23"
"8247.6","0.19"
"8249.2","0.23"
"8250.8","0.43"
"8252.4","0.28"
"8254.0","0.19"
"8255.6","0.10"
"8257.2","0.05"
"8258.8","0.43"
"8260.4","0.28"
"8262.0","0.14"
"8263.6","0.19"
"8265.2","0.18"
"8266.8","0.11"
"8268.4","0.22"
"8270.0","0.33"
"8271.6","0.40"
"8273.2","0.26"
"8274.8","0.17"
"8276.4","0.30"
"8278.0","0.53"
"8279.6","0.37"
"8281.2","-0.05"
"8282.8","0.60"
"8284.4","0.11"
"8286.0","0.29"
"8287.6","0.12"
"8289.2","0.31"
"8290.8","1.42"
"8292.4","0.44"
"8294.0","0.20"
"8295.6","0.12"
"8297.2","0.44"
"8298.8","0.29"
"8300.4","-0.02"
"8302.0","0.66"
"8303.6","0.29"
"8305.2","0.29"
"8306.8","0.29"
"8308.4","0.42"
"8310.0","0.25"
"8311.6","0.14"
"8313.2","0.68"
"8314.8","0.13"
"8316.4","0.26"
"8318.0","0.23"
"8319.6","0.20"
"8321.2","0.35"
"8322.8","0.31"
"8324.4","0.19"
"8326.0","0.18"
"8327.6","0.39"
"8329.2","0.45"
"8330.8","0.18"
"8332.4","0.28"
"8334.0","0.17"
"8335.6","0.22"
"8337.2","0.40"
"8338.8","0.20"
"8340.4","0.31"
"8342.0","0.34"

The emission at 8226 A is Hgamma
